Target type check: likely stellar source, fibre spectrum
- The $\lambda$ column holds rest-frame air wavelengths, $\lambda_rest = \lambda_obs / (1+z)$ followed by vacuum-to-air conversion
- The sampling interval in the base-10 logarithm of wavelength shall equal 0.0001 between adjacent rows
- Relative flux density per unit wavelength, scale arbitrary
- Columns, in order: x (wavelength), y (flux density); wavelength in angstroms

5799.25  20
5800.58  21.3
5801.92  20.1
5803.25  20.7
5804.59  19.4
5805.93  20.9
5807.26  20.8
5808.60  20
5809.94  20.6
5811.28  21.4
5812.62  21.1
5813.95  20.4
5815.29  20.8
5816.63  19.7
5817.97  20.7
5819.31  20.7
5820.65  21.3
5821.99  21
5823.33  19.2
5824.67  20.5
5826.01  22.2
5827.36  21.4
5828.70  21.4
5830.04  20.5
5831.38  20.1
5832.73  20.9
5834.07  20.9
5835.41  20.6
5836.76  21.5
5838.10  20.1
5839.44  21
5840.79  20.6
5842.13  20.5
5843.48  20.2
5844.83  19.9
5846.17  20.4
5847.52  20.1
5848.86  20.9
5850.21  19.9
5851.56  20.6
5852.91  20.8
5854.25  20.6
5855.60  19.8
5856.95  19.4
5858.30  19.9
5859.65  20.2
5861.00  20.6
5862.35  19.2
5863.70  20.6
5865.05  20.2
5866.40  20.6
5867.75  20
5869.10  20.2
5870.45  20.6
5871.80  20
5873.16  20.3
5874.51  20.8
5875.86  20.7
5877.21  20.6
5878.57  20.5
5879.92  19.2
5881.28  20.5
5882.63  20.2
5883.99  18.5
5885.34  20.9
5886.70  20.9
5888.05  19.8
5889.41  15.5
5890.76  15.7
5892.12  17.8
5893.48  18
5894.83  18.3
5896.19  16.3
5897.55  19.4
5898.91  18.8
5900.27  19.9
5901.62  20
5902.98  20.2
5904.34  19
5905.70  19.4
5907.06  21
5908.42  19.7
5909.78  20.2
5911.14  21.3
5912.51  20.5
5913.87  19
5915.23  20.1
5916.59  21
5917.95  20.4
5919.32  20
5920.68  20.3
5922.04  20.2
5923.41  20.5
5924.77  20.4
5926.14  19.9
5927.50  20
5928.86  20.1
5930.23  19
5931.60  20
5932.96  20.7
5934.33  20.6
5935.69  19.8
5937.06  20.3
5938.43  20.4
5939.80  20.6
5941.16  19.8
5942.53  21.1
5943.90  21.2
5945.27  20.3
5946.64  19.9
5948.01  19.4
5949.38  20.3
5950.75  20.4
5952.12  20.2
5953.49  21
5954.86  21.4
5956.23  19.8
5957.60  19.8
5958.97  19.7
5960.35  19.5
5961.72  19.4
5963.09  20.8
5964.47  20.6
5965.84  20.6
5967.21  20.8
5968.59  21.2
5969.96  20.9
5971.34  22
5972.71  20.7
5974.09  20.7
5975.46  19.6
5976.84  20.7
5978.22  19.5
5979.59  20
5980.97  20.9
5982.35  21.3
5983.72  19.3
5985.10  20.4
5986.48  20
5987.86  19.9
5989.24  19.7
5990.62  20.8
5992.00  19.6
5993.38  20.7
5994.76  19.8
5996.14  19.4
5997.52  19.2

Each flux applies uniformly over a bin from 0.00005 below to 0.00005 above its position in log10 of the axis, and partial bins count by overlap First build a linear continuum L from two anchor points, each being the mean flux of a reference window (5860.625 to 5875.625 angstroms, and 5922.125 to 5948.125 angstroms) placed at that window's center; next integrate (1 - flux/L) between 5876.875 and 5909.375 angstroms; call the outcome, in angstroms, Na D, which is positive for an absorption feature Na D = 1.8 angstroms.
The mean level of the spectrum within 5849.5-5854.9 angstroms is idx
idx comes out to 20.5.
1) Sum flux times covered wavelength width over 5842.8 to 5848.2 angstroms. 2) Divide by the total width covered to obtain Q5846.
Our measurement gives 20.2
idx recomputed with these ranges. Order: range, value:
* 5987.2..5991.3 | 20.1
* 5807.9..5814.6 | 20.7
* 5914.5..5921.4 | 20.4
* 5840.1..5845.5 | 20.3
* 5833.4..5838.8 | 20.8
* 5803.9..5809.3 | 20.3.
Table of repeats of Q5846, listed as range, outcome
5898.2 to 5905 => 19.6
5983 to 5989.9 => 19.9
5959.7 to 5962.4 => 19.5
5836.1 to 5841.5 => 20.8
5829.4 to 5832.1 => 20.3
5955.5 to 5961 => 19.7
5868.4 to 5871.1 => 20.4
